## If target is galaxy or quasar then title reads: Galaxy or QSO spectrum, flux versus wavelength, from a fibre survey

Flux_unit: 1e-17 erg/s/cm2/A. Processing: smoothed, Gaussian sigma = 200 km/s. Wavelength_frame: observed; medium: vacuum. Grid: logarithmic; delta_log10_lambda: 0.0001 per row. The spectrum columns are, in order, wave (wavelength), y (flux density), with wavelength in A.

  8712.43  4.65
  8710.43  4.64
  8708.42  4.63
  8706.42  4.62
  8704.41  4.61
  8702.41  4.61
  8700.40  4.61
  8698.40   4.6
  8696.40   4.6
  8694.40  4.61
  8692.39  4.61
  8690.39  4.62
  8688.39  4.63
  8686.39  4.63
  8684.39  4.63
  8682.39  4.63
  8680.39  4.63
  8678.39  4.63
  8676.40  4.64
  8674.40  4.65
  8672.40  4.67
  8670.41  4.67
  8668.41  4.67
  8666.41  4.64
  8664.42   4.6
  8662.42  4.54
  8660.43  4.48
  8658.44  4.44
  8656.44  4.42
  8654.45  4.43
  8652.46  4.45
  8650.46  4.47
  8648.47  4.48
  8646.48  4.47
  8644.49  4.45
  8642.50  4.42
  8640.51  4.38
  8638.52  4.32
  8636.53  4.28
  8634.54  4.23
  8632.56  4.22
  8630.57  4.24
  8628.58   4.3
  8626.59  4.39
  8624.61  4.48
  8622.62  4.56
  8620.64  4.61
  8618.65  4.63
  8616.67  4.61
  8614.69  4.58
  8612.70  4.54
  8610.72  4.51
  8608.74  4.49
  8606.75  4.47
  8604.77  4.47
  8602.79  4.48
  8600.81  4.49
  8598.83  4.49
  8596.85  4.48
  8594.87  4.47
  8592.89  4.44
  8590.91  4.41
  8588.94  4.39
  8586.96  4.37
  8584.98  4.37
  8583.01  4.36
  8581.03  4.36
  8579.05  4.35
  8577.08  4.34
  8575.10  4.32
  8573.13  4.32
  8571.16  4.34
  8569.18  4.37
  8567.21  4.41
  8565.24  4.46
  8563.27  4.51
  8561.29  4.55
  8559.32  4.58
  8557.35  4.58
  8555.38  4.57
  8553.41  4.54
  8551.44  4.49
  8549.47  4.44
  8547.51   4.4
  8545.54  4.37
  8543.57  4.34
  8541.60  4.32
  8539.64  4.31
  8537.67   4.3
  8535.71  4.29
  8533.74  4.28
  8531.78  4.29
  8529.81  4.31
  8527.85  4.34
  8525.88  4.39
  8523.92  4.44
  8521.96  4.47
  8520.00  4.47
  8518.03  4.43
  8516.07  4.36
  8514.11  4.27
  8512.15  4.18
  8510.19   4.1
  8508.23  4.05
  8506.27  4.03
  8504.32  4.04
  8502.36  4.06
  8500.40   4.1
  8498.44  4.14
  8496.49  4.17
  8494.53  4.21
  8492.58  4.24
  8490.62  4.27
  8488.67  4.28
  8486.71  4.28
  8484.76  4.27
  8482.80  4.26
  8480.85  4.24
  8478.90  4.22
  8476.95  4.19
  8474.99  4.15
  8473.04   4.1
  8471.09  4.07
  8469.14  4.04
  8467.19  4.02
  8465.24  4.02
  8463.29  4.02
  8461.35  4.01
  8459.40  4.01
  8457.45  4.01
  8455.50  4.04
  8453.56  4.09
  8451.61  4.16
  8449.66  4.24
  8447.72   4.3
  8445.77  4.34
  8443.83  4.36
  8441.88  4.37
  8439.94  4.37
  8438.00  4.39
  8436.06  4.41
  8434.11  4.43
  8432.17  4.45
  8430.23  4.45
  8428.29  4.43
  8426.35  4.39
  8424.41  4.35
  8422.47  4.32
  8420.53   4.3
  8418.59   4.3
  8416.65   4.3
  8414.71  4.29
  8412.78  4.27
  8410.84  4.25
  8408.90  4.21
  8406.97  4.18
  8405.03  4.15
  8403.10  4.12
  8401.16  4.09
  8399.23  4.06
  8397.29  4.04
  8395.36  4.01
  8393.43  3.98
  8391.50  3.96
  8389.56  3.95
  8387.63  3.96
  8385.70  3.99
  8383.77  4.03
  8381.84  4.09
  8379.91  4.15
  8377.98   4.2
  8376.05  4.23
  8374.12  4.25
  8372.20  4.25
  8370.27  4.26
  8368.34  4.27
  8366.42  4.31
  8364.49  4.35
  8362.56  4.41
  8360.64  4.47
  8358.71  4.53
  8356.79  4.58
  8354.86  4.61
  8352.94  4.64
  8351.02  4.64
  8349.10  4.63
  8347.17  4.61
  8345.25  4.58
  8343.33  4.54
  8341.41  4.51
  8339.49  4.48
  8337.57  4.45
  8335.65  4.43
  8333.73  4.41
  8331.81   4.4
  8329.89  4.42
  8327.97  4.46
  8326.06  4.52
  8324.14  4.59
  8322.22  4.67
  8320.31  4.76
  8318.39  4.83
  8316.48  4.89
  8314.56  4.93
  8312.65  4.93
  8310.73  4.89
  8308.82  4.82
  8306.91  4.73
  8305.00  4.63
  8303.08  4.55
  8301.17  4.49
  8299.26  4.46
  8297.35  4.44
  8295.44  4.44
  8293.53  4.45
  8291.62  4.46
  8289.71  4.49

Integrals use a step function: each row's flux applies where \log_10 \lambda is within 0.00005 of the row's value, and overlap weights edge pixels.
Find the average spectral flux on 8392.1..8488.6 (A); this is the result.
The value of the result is 4.21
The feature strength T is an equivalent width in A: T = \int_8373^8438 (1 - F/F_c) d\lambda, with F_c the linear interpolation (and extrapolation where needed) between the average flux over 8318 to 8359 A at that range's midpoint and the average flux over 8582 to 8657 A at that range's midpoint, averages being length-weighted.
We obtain 4.7 A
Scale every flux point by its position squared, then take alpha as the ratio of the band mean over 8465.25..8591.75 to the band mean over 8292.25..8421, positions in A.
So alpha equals 1.0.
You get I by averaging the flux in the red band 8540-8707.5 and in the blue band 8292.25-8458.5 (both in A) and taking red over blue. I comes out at 1.0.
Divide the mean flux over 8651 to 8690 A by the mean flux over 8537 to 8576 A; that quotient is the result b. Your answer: 1.0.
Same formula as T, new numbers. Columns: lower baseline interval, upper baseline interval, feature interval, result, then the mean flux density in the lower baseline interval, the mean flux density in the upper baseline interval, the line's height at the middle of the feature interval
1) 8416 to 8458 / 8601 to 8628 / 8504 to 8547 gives 1.2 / 4.31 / 4.52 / 4.42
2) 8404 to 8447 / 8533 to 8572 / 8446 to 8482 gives 2.0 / 4.33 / 4.42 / 4.36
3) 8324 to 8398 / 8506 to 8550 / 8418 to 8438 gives -0.3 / 4.34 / 4.32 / 4.33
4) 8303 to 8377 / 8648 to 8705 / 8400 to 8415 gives 1.2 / 4.55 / 4.58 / 4.56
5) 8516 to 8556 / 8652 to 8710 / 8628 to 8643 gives 0.8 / 4.39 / 4.59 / 4.53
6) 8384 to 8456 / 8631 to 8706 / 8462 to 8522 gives 1.8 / 4.22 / 4.53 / 4.31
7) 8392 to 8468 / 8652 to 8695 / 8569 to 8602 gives 0.5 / 4.22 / 4.59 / 4.45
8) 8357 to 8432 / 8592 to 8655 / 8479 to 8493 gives 0.2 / 4.22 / 4.45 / 4.31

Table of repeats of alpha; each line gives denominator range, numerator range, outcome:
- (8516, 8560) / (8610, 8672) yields 1.04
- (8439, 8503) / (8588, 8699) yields 1.12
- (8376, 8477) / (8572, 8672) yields 1.11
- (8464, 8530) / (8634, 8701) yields 1.12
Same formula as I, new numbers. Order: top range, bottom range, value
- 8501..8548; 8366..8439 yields 1.02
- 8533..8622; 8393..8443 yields 1.04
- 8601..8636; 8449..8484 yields 1.09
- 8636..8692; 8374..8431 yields 1.09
